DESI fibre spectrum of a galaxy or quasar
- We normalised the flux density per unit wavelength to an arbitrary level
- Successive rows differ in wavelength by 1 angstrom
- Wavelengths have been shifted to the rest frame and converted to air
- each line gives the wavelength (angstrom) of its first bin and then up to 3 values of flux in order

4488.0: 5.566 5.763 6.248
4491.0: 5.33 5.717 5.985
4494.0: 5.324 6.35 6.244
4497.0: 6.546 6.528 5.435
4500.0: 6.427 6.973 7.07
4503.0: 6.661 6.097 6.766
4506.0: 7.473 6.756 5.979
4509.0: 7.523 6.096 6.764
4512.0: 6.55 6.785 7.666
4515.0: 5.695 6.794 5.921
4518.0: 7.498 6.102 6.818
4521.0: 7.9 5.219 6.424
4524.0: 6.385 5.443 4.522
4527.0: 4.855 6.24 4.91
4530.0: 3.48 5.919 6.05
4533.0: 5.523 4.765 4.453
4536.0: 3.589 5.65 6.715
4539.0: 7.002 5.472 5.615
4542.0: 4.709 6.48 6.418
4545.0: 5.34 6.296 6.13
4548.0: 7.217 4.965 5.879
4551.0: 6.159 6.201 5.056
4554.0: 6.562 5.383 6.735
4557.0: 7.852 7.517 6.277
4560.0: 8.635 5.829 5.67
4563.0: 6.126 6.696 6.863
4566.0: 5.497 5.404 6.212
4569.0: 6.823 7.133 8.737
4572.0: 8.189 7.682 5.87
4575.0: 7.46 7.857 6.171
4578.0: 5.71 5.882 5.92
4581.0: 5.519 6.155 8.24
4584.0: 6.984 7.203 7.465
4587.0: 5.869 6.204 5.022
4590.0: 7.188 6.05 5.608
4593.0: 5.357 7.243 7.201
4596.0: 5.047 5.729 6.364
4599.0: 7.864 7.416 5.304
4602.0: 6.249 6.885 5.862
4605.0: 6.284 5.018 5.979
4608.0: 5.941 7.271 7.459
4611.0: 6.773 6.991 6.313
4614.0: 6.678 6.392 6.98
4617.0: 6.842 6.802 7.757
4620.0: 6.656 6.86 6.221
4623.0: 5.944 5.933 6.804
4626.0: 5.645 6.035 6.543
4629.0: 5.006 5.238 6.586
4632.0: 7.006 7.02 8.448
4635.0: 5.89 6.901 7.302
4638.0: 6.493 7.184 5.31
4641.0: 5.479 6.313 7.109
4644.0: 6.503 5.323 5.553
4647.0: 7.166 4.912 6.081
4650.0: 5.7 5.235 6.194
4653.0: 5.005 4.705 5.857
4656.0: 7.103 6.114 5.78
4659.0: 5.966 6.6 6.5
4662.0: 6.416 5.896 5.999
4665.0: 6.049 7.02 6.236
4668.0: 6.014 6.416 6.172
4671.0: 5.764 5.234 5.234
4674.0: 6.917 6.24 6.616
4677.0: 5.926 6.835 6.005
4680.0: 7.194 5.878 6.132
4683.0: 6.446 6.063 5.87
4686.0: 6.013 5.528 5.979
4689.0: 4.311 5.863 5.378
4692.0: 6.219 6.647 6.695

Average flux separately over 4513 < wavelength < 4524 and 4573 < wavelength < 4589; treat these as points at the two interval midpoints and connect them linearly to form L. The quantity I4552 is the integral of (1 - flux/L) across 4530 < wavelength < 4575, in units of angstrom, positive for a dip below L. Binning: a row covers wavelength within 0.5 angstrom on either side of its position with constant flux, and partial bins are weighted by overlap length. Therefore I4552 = 2.6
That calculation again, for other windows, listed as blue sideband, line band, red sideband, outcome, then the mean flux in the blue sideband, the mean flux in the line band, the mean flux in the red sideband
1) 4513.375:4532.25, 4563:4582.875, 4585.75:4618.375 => -1.2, 6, 6.64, 6.4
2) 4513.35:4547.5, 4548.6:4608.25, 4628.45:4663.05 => -4.7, 5.83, 6.44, 6.17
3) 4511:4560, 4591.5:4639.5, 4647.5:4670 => -3.9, 6.02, 6.49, 5.99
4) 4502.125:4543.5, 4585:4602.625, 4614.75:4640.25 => 0.1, 6.04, 6.33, 6.54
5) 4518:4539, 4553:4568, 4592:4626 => -1.2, 5.63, 6.45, 6.47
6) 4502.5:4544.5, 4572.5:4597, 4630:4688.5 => -1.3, 6.04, 6.44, 6.19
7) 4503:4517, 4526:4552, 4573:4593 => 3.9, 6.66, 5.58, 6.44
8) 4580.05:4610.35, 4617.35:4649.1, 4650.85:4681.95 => -0.7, 6.39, 6.38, 6.11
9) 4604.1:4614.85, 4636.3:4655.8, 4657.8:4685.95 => 0.9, 6.45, 6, 6.2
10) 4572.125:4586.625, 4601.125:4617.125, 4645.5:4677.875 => 0.1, 6.75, 6.46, 6.03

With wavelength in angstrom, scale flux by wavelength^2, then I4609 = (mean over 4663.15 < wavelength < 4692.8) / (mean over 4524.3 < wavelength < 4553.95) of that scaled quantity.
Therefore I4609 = 1.2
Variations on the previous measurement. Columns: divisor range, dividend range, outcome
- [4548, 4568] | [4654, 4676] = 1.02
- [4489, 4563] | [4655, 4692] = 1.06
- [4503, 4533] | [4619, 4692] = 1.05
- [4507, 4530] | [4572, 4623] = 1.09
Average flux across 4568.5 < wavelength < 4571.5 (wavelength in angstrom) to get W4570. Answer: 7.56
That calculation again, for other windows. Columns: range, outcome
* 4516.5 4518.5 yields 6.71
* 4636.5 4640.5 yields 6.57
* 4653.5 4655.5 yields 5.28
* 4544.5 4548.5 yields 6.25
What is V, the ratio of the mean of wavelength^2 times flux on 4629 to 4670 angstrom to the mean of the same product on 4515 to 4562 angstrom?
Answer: 1.09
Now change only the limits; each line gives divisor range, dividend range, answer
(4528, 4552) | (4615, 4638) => 1.21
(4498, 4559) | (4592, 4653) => 1.08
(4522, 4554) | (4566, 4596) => 1.19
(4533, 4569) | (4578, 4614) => 1.08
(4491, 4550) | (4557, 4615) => 1.11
